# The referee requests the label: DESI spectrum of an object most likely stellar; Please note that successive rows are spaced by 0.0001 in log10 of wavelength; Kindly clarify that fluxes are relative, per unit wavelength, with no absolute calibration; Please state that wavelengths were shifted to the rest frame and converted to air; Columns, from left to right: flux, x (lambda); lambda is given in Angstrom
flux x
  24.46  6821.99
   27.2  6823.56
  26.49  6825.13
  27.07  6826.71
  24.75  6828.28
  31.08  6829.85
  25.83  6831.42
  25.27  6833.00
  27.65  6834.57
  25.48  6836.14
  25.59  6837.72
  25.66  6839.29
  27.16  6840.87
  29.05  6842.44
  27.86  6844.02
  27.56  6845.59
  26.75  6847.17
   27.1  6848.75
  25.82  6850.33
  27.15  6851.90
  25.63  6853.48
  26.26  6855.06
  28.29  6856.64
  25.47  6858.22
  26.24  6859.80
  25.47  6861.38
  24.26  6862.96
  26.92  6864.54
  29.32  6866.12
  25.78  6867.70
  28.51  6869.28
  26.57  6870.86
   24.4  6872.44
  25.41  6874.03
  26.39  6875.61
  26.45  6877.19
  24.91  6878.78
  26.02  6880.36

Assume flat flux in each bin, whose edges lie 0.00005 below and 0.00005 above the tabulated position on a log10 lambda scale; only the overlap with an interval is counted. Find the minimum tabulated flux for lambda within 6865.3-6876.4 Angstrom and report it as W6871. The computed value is 24.4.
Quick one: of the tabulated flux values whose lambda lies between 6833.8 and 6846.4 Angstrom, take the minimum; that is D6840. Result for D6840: 25.48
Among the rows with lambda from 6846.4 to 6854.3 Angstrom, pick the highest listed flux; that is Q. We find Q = 27.15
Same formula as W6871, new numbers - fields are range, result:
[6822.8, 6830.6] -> 24.75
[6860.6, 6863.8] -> 24.26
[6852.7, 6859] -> 25.47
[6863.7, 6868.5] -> 25.78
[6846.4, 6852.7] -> 25.82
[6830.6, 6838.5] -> 25.27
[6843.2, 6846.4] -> 27.56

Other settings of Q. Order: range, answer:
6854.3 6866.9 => 29.32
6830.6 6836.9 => 27.65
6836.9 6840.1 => 25.66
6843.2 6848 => 27.86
